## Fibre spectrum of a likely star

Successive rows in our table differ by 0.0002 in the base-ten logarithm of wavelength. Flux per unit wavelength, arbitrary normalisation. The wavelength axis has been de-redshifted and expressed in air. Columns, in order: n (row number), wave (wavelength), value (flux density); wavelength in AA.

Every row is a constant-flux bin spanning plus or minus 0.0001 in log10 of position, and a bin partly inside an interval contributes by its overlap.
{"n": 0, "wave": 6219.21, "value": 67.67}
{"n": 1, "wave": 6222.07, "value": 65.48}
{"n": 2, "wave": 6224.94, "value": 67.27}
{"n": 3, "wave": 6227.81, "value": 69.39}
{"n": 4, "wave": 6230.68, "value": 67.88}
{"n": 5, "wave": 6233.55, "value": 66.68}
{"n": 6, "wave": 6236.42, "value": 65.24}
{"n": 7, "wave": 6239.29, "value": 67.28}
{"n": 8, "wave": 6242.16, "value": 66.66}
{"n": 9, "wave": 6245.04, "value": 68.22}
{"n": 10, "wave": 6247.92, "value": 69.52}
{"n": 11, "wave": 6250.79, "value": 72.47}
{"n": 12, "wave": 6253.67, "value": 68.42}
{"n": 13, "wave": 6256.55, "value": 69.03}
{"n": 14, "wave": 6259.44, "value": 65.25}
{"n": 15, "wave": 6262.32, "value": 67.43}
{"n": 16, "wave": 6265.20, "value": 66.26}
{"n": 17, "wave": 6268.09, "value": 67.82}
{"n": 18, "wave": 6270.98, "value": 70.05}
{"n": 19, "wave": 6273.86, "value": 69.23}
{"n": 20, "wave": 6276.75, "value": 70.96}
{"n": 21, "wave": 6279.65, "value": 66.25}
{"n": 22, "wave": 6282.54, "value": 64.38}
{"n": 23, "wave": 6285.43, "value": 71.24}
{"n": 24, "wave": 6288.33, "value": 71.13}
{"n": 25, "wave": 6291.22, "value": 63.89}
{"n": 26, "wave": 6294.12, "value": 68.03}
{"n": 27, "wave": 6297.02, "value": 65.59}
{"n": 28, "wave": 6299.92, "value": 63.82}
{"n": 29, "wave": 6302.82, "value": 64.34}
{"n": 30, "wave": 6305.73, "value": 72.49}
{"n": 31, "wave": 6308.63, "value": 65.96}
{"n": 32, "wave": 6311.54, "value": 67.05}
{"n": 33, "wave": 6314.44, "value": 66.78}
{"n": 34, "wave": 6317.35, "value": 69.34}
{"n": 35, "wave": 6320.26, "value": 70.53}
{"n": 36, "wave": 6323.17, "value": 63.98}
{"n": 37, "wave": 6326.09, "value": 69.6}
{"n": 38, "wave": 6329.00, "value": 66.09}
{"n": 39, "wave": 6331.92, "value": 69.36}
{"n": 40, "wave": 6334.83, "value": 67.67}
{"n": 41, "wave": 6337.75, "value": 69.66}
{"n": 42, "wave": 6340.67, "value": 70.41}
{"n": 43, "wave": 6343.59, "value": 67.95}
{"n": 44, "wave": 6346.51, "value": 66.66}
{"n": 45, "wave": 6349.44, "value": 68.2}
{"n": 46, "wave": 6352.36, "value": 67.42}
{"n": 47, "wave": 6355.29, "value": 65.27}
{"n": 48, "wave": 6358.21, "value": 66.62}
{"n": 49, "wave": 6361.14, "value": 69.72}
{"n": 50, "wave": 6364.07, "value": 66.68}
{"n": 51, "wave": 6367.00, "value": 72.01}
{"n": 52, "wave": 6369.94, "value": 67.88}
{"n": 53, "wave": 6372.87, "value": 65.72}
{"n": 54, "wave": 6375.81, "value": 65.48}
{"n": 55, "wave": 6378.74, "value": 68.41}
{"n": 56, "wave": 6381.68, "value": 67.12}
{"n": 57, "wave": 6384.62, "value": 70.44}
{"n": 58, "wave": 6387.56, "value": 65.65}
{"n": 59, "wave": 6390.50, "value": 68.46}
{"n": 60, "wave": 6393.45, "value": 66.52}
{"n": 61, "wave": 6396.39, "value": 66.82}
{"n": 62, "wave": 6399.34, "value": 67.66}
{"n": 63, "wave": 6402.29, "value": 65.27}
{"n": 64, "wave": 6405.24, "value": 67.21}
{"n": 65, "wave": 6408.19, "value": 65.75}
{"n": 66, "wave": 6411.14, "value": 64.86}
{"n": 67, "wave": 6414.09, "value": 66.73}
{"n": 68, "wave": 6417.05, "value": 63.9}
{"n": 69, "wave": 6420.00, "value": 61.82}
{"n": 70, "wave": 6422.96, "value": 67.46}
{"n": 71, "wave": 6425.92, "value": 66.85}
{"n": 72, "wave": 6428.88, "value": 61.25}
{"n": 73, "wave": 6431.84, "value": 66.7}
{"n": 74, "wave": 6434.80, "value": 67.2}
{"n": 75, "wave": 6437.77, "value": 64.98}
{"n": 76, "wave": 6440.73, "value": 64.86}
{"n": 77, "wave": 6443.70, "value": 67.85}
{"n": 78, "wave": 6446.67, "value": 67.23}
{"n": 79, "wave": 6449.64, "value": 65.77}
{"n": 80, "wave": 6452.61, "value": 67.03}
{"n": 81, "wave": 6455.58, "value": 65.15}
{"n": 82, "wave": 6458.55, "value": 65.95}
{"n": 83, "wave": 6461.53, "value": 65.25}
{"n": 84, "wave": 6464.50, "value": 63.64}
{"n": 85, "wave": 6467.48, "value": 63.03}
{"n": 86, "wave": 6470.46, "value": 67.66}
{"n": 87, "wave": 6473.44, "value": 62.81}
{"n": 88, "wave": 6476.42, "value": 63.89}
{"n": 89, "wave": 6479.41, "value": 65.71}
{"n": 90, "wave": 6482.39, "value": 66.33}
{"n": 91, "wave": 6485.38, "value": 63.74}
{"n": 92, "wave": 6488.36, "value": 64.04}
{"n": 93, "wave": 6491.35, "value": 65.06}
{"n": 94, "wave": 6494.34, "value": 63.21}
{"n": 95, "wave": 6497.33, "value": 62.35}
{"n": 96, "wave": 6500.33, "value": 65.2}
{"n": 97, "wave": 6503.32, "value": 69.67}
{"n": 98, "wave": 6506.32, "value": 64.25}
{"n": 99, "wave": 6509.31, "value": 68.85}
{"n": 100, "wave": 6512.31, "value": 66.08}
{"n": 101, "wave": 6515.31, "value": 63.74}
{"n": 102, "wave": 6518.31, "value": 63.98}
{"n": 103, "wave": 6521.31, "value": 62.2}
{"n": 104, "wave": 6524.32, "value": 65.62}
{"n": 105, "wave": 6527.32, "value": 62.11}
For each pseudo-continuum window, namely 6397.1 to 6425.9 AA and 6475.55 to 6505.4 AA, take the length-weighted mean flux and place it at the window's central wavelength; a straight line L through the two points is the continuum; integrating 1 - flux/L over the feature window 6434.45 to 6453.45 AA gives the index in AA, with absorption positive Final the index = -0.3 AA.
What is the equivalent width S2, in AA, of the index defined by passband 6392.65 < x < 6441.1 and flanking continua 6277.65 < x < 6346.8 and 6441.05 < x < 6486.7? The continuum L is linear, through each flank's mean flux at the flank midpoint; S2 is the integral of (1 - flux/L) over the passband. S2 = 0.3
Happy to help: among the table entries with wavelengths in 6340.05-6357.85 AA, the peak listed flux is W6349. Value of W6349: 70.41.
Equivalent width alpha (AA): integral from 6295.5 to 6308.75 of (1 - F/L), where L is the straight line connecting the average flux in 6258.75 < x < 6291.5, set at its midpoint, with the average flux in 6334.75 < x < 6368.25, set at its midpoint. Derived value 0.3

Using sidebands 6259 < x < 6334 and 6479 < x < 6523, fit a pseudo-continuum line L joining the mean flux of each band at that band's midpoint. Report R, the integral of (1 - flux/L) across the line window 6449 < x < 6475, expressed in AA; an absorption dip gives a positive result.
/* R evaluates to 0.1 AA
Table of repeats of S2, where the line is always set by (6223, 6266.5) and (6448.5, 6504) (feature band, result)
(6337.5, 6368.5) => -0.8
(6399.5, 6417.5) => 0.0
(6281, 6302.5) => 0.2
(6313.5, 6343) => -0.7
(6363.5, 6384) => -0.5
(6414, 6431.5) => 0.3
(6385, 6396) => -0.2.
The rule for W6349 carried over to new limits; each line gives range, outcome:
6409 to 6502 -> 67.85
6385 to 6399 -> 68.46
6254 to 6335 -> 72.49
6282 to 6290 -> 71.24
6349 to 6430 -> 72.01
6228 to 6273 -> 72.47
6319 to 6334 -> 70.53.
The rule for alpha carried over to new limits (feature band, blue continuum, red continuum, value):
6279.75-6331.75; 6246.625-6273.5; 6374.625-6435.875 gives 0.37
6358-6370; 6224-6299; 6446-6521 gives -0.41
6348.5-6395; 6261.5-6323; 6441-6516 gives -0.64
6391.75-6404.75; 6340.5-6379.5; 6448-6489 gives 0.02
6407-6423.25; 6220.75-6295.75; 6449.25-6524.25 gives 0.25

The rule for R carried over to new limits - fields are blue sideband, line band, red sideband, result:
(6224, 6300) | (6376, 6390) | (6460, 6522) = -0.3 AA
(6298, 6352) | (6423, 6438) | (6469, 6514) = 0.1 AA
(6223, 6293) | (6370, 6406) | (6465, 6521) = -0.4 AA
